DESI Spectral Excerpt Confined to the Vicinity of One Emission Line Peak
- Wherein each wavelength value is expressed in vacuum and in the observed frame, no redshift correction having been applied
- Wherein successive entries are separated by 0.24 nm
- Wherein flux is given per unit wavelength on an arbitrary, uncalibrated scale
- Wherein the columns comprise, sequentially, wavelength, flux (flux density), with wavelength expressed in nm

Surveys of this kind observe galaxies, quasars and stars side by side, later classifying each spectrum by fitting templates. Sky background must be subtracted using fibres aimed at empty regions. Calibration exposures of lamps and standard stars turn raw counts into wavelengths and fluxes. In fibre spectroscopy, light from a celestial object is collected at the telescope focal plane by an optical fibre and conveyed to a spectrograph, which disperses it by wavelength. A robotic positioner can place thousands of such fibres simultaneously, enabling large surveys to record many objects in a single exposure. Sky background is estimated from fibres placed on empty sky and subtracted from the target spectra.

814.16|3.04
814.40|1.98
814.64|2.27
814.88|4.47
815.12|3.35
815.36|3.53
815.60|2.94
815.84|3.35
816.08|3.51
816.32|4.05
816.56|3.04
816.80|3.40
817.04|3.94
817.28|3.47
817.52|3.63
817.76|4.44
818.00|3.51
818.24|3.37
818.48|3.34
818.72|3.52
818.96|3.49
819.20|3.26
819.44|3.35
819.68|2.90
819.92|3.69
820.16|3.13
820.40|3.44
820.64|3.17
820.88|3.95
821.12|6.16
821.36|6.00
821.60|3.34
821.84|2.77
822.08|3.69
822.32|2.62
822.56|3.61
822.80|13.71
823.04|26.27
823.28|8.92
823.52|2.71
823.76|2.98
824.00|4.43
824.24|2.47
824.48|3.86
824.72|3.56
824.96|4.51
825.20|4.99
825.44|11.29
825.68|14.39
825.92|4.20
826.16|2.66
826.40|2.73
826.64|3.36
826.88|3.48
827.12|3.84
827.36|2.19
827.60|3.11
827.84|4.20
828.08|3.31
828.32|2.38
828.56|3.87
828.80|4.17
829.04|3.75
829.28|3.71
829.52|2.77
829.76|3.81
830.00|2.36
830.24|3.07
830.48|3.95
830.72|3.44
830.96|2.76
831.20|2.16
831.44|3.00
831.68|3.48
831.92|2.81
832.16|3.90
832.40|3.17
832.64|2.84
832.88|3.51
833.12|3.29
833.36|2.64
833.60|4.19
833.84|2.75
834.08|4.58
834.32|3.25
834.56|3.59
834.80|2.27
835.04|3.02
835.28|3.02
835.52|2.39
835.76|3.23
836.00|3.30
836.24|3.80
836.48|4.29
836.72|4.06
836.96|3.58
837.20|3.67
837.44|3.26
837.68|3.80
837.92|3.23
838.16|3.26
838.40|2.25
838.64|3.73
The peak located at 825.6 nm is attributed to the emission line [N II] 6583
